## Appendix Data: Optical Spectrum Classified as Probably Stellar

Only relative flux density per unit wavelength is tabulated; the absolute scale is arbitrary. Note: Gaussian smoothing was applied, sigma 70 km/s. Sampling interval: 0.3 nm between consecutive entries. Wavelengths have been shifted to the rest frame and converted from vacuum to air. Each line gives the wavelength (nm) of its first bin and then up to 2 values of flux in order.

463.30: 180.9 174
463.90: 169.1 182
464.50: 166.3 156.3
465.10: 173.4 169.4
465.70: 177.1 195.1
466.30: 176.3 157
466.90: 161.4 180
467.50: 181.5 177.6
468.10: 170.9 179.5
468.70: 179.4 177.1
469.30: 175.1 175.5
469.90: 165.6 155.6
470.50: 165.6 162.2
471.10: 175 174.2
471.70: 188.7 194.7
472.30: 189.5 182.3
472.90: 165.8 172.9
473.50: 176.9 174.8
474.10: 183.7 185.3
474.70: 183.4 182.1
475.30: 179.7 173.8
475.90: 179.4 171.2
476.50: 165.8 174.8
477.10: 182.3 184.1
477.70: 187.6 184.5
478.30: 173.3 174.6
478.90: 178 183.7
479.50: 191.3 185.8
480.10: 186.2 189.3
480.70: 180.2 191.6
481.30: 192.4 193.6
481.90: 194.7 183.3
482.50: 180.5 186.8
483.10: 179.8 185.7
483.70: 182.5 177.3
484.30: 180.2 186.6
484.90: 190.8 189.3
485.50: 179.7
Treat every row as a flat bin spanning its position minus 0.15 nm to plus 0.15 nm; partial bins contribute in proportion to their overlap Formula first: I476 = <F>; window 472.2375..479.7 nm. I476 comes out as 179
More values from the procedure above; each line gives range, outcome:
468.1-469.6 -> 177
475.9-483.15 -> 183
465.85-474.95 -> 176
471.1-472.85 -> 184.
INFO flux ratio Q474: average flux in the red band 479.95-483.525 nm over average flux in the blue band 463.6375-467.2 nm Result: 1.09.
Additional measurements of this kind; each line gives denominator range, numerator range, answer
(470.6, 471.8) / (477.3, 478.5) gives 1.05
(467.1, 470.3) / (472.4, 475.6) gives 1.02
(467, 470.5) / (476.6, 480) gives 1.05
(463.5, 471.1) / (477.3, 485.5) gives 1.07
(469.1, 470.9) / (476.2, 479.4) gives 1.07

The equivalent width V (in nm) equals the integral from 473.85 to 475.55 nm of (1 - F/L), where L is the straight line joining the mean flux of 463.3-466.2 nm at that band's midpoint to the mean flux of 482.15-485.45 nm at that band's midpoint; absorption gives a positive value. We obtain -0.03 nm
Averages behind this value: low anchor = 174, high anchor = 184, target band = 182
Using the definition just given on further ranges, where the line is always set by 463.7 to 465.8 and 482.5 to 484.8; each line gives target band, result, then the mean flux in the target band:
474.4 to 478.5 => -0.02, 179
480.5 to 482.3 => -0.08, 189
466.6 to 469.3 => -0.04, 175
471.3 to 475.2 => -0.12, 181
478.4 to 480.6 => -0.05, 184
